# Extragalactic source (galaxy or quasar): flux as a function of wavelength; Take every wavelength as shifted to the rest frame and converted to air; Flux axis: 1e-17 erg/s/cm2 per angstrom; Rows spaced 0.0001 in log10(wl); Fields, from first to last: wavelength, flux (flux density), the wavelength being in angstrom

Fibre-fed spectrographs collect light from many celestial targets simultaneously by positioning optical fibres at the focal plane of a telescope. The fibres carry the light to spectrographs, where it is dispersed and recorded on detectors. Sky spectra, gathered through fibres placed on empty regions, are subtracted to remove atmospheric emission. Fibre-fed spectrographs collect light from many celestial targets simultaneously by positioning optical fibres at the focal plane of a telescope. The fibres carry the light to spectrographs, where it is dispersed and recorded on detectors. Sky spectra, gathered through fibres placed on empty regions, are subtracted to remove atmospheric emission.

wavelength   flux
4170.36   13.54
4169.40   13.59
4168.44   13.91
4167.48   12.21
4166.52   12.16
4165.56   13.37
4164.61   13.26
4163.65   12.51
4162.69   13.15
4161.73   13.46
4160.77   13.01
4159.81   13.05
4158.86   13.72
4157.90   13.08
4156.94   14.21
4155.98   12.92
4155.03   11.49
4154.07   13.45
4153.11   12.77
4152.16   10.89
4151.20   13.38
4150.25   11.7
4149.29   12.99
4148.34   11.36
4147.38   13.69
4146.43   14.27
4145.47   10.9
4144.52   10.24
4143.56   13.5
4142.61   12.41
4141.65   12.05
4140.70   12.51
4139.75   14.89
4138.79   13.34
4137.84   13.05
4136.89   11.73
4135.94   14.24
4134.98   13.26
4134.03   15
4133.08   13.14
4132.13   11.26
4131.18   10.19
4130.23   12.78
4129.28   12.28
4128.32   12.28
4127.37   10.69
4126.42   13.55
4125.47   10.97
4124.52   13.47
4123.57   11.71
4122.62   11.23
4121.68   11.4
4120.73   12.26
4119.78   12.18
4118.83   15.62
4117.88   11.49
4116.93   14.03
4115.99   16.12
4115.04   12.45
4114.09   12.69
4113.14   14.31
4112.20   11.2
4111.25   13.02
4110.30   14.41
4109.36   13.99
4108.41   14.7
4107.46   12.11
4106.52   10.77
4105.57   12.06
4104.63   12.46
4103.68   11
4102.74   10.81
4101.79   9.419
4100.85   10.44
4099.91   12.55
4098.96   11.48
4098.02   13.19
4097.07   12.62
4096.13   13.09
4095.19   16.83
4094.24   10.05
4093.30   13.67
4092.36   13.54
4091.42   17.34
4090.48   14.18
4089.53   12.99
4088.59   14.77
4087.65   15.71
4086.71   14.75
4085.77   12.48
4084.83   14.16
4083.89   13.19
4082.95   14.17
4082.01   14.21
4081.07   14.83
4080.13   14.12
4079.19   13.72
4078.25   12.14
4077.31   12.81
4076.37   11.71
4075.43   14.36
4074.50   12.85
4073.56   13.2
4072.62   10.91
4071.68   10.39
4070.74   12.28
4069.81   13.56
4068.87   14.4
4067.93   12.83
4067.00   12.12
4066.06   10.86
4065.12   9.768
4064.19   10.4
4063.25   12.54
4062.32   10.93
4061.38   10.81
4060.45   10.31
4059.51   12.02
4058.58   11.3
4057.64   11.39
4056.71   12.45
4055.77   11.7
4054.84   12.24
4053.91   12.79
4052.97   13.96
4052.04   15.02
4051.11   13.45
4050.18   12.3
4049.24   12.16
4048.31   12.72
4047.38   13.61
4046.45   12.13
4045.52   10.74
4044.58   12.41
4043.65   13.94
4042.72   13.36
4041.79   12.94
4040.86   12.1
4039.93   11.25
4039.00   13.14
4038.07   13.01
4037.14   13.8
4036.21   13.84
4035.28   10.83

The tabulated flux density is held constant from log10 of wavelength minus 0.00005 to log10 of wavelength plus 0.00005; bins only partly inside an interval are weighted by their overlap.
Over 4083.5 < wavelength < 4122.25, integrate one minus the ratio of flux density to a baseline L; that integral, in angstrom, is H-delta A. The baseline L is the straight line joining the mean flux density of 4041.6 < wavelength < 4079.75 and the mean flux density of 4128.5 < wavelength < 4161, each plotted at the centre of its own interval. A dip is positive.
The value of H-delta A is -1.6 angstrom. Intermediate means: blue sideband 12.3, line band 13.1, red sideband 12.7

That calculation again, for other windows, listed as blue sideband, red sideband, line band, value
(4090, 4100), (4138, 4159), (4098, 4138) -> 2.10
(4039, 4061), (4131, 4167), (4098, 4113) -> 0.63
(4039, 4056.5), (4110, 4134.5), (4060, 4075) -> 1.11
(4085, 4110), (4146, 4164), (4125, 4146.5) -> 0.69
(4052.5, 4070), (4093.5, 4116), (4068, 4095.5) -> -3.04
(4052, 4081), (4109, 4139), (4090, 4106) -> -0.12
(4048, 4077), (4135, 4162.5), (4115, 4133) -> 0.27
